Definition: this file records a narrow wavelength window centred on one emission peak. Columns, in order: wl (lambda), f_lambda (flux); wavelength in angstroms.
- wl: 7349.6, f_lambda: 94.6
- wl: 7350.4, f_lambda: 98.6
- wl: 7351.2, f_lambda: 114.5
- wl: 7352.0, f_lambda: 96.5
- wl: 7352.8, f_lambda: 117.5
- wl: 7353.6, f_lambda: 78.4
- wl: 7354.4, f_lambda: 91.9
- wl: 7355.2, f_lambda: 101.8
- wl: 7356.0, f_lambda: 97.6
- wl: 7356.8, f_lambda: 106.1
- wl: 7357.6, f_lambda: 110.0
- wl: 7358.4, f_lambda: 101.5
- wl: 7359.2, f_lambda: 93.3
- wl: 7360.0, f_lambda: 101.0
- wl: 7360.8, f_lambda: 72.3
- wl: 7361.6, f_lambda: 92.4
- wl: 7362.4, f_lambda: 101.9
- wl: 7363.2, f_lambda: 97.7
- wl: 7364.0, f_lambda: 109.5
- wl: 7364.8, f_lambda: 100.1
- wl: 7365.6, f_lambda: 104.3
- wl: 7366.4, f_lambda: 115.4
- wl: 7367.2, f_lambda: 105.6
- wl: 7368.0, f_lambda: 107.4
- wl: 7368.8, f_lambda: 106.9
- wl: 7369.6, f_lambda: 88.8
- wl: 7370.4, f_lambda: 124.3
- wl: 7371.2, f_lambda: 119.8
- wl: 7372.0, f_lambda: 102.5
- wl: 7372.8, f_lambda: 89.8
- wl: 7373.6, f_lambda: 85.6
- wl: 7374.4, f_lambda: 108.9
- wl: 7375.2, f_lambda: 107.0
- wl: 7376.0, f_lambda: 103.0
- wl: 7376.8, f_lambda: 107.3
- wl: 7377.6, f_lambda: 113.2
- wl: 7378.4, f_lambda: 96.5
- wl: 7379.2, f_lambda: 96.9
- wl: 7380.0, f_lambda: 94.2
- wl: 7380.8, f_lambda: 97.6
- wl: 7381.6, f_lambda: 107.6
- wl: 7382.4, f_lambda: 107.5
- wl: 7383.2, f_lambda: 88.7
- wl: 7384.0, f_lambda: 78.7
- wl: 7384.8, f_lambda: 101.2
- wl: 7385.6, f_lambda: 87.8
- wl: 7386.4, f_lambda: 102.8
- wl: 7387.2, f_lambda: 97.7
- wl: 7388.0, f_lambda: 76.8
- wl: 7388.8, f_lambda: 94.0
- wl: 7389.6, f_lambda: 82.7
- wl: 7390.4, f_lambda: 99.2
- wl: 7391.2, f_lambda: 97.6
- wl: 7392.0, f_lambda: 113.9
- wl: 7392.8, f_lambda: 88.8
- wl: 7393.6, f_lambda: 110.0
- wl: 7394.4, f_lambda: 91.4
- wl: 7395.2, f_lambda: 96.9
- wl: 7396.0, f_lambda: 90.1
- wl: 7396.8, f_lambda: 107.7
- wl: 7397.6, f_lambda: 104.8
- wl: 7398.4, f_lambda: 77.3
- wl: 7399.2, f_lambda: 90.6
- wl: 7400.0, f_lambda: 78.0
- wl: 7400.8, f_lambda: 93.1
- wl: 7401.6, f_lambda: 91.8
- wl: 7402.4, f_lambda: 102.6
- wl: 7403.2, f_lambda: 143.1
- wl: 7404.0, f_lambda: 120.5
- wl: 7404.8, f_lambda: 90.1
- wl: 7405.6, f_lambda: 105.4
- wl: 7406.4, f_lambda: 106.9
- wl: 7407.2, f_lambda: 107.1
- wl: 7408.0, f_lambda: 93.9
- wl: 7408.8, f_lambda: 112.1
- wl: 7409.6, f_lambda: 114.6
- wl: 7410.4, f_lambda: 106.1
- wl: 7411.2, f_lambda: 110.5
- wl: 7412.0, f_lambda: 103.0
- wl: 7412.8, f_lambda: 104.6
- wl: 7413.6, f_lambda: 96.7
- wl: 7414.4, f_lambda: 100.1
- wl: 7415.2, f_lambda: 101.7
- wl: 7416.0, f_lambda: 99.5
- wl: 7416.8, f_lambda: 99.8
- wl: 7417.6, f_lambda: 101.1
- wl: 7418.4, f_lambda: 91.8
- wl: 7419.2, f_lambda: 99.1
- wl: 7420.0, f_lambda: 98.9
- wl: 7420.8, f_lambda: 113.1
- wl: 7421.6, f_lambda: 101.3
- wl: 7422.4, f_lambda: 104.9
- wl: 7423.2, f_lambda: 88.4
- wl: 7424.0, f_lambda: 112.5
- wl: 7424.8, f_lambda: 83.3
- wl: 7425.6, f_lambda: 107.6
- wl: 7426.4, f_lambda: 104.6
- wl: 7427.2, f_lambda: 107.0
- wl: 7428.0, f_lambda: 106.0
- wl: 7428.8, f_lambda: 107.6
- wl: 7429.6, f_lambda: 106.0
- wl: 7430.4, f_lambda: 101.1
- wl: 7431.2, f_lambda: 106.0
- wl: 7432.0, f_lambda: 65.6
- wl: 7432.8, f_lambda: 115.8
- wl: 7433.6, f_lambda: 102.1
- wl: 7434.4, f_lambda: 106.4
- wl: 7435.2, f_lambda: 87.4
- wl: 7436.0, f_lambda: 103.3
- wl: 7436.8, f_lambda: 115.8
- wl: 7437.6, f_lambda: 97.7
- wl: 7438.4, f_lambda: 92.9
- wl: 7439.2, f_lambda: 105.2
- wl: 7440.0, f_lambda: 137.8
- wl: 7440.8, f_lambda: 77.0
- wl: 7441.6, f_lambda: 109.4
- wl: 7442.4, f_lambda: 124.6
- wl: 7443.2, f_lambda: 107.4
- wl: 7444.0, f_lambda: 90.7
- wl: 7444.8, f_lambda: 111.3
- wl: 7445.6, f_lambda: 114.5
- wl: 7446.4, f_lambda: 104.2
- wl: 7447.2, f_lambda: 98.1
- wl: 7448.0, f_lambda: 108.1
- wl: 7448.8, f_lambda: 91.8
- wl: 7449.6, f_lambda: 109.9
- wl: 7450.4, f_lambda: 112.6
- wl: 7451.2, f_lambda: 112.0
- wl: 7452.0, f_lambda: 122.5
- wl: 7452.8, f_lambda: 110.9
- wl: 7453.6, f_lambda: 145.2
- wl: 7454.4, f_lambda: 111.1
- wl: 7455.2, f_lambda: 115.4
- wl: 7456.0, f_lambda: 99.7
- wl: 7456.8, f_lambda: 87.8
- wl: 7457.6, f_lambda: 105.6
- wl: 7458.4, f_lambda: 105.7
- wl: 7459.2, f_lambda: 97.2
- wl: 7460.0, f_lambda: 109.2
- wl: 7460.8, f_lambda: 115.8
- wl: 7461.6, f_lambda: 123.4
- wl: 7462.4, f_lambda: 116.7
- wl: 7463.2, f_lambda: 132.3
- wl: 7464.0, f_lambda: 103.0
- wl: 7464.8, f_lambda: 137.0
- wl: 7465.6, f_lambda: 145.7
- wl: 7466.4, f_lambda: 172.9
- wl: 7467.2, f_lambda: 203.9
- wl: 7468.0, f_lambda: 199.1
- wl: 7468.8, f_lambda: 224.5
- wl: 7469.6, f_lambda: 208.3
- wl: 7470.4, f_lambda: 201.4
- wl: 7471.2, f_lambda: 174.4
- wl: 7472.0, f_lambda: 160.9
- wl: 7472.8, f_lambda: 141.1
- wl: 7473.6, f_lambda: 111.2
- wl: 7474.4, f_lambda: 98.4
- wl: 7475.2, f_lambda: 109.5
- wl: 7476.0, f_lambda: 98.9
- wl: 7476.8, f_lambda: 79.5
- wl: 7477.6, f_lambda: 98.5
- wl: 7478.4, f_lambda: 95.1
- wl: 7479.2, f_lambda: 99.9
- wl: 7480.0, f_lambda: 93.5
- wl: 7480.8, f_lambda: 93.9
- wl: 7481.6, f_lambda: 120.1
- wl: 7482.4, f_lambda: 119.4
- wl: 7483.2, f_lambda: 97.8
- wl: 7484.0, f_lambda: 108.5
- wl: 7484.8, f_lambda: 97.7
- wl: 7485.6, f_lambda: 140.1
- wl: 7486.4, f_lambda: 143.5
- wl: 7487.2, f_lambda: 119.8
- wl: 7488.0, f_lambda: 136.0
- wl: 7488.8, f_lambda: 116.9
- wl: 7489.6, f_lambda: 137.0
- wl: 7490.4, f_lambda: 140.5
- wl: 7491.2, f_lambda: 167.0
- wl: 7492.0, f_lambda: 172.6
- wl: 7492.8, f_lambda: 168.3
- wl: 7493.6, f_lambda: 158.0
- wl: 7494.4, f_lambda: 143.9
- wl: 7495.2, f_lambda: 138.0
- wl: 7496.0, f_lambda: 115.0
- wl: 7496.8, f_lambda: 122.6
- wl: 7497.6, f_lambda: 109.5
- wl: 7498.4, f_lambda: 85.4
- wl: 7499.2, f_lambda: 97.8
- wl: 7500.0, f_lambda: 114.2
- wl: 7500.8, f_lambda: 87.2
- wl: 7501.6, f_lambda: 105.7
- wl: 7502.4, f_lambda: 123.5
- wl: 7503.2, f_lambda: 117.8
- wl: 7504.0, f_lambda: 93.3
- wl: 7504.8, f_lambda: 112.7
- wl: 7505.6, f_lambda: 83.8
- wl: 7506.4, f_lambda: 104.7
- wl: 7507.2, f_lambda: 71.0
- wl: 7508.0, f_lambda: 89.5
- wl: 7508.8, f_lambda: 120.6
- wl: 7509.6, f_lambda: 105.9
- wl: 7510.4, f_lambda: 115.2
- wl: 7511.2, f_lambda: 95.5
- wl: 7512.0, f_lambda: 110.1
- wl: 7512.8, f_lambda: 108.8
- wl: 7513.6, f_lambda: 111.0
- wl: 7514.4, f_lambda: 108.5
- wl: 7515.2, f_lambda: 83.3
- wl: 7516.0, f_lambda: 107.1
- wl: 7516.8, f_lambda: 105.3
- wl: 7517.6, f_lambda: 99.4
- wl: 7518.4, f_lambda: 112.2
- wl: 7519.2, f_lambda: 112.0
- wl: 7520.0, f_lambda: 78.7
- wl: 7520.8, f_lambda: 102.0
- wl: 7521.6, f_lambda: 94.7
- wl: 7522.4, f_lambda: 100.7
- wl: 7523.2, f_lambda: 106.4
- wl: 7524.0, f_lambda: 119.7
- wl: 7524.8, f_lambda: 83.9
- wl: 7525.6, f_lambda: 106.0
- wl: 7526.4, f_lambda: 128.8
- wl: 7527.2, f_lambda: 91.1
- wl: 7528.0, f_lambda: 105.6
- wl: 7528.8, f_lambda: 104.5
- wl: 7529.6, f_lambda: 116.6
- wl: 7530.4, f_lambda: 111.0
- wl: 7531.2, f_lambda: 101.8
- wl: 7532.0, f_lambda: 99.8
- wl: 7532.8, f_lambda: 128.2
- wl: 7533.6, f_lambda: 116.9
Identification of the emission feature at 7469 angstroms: H-alpha 6563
